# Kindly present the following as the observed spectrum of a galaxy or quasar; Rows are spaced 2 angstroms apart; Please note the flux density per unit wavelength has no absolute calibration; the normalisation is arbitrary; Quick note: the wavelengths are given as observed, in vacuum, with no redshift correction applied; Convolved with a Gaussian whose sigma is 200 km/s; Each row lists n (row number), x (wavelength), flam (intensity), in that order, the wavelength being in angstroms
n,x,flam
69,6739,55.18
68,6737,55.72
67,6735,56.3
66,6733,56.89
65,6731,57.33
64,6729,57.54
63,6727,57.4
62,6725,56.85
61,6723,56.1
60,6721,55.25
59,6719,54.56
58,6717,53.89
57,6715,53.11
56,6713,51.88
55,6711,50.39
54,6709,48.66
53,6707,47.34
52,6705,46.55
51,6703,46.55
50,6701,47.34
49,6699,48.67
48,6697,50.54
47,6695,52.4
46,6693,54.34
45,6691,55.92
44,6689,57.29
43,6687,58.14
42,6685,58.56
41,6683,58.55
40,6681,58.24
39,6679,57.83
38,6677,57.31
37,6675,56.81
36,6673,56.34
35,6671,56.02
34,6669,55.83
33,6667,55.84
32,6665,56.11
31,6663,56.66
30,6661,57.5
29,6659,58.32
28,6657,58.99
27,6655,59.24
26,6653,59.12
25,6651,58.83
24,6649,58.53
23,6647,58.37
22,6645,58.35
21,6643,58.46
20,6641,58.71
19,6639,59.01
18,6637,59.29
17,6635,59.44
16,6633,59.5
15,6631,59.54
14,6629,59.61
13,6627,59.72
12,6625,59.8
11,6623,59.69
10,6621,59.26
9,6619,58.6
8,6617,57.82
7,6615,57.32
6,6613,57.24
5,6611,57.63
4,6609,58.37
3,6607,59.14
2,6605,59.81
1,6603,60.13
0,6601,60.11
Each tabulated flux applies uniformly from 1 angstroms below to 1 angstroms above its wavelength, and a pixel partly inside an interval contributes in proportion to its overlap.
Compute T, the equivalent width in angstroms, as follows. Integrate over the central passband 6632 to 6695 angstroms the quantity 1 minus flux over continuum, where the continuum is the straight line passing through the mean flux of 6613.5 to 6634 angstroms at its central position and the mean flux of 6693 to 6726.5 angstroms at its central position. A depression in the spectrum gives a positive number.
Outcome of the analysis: -2.5 angstroms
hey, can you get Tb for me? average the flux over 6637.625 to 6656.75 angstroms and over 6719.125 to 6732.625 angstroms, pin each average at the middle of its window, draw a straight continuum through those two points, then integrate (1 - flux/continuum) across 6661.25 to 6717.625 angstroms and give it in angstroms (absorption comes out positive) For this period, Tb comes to 3.7 angstroms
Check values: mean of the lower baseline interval 58.8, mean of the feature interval 53.9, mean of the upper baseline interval 56.6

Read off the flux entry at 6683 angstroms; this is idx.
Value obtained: 58.55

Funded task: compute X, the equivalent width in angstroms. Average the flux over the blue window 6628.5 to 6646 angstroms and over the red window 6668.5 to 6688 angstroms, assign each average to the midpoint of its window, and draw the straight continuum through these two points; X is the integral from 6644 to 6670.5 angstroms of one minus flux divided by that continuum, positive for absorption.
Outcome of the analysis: 0.2 angstroms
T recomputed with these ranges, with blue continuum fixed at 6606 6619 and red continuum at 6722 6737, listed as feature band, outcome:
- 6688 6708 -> 2.26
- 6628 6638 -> -0.29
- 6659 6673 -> 0.24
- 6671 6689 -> -0.09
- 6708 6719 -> 0.99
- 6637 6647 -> -0.17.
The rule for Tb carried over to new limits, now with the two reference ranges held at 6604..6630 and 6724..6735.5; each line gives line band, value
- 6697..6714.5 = 2.67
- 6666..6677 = 0.32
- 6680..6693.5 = 0.08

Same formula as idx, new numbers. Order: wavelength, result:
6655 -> 59.24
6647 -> 58.37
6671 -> 56.02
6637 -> 59.29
